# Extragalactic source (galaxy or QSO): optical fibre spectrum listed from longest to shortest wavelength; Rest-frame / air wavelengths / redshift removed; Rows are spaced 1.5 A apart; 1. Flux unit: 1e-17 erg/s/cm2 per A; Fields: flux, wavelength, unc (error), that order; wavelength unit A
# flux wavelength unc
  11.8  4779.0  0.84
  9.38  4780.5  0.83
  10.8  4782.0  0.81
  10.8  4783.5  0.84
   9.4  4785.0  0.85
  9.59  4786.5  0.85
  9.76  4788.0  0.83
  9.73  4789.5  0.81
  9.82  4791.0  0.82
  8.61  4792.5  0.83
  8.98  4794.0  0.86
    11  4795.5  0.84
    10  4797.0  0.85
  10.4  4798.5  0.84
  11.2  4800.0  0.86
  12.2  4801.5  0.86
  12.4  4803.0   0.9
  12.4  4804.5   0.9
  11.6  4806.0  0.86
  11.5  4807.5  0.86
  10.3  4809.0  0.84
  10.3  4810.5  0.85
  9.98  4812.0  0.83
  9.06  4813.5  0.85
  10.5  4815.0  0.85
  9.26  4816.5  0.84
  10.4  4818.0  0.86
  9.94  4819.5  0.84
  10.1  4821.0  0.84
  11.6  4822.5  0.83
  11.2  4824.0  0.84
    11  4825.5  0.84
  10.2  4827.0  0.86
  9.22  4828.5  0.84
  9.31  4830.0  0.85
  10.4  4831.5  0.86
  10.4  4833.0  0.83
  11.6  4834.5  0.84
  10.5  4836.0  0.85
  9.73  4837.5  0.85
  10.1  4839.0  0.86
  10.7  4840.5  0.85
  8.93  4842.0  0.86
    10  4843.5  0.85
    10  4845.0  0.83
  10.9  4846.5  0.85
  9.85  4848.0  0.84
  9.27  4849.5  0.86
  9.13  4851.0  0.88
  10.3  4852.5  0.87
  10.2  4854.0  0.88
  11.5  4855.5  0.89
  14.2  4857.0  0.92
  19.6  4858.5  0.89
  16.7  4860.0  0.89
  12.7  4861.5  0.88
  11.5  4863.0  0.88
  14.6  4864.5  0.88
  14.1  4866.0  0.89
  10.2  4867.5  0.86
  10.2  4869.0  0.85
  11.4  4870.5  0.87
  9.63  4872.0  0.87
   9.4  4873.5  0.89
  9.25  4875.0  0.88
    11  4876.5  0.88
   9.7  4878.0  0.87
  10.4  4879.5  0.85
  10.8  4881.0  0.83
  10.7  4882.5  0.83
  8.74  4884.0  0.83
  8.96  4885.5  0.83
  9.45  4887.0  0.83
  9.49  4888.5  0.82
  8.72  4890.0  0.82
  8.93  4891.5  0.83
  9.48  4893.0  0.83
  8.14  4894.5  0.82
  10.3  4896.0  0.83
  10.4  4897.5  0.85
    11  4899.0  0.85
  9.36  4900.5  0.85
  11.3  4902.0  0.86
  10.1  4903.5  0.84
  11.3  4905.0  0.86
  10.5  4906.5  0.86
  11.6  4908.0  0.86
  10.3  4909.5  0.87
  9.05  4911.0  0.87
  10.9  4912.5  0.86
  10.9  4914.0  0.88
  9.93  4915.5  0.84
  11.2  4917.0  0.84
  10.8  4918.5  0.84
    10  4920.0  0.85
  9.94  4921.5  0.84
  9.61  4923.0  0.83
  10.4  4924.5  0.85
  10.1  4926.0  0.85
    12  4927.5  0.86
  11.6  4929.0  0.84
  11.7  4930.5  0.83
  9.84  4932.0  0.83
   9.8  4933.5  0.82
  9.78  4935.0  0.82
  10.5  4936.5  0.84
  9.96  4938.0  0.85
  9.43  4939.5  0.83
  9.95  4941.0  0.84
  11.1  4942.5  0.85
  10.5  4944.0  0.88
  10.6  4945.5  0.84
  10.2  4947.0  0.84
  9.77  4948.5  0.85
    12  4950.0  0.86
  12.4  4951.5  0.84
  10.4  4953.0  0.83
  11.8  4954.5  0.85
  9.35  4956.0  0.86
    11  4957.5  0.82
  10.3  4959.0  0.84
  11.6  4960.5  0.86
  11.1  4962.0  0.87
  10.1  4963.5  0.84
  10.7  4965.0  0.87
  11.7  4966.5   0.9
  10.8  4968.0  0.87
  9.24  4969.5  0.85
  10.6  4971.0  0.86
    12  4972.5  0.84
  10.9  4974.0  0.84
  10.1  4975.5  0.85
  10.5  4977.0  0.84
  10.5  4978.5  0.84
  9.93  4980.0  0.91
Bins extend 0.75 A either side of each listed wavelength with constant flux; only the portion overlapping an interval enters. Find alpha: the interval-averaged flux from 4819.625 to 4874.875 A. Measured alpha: 11.1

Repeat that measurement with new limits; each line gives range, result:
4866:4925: 10.1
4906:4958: 10.5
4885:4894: 9.15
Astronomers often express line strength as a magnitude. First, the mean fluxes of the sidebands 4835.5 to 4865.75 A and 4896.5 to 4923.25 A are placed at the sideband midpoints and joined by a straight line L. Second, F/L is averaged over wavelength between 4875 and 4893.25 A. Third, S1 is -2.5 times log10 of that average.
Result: 0.13 mag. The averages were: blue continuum 11.6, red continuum 10.5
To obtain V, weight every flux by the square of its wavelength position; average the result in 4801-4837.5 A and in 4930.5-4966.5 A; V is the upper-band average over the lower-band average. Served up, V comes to 1.05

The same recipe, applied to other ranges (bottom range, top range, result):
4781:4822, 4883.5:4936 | 1.03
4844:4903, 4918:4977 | 1.01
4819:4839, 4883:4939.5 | 1.01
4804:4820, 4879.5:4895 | 0.93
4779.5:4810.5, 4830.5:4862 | 1.09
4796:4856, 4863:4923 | 1.02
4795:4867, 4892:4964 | 0.98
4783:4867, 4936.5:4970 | 1.03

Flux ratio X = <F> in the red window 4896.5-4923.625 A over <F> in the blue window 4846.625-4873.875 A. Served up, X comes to 0.88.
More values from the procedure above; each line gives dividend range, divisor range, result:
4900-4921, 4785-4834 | 1.01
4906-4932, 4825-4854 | 1.05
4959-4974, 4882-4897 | 1.17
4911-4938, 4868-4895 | 1.08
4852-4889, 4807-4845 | 1.11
